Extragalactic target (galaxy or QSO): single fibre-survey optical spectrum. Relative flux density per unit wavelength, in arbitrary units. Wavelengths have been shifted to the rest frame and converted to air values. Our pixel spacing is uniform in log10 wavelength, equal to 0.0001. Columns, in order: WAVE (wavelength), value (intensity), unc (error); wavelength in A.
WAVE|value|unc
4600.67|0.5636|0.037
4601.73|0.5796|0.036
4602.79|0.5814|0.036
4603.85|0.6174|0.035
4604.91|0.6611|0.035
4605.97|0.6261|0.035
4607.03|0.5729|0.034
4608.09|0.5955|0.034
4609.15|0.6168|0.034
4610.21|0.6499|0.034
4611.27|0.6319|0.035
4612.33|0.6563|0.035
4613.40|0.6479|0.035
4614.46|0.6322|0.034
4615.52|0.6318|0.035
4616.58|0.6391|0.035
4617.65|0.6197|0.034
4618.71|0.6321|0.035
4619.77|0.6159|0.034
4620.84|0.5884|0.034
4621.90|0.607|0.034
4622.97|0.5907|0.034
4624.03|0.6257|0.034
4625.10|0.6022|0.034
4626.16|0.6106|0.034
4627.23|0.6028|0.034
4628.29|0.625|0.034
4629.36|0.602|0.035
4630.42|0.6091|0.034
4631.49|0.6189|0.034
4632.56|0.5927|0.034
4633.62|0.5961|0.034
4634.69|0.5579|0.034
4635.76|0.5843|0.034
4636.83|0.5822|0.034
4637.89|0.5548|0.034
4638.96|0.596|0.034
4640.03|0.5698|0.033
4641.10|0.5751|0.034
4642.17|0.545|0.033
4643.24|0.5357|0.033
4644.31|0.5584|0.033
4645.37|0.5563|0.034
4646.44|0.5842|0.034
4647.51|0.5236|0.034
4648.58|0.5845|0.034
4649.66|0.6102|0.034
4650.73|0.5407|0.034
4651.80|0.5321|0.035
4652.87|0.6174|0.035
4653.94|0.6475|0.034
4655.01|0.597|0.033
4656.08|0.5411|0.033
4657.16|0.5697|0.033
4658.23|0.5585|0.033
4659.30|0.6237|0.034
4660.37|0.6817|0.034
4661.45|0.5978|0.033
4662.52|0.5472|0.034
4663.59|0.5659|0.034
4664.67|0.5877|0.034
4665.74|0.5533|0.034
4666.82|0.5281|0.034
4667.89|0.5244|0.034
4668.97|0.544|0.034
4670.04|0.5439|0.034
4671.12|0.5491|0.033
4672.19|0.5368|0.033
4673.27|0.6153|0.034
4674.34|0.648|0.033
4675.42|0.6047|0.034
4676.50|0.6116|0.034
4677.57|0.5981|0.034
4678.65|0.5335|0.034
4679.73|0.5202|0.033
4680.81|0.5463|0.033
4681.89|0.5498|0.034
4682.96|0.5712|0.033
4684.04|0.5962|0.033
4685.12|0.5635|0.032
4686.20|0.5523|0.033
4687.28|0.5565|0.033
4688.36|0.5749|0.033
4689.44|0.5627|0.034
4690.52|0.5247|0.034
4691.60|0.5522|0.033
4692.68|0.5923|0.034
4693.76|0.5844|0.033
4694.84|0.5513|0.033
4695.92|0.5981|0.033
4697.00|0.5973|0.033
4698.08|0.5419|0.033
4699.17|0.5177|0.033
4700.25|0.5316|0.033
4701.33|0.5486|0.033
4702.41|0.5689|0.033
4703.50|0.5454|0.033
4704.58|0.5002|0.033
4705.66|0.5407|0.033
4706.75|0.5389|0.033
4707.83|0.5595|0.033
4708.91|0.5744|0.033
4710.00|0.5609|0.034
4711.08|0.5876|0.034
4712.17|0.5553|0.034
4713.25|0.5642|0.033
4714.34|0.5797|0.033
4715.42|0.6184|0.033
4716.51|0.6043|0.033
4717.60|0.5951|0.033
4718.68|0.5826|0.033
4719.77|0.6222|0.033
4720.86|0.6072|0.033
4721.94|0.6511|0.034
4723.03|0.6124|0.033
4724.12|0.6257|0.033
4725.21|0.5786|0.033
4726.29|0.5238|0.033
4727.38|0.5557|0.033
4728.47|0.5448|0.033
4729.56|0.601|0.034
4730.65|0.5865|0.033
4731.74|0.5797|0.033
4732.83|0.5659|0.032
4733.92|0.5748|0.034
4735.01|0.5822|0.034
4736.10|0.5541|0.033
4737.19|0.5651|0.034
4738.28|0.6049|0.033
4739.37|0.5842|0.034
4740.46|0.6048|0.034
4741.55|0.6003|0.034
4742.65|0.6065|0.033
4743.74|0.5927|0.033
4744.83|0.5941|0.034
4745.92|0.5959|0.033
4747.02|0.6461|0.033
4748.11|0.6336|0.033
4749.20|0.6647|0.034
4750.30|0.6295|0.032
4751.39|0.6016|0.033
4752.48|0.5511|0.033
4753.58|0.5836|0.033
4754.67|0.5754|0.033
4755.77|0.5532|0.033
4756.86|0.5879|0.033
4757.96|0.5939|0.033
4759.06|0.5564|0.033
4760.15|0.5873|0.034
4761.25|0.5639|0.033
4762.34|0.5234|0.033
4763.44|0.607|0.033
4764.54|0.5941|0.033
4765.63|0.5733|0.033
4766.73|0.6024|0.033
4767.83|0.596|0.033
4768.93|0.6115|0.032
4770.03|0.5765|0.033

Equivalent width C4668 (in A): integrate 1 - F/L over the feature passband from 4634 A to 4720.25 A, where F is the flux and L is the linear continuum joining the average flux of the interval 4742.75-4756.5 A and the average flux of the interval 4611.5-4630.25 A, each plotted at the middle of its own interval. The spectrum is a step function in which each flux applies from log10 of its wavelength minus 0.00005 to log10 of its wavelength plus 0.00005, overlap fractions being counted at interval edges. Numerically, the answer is 5.99 A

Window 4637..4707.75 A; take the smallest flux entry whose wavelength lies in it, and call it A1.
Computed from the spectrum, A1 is 0.5002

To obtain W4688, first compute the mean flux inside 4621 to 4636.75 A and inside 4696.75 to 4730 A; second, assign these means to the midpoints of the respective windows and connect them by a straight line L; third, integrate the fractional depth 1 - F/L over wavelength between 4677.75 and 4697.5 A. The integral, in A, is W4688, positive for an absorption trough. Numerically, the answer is 0.6 A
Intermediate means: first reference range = 0.601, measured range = 0.563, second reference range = 0.572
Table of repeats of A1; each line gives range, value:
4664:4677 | 0.5244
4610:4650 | 0.5236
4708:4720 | 0.5553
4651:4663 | 0.5321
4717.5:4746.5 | 0.5238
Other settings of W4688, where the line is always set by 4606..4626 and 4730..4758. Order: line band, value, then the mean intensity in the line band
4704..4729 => 0.9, 0.578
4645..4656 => 0.6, 0.578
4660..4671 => 0.8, 0.565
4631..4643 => 0.7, 0.578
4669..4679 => 0.4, 0.582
